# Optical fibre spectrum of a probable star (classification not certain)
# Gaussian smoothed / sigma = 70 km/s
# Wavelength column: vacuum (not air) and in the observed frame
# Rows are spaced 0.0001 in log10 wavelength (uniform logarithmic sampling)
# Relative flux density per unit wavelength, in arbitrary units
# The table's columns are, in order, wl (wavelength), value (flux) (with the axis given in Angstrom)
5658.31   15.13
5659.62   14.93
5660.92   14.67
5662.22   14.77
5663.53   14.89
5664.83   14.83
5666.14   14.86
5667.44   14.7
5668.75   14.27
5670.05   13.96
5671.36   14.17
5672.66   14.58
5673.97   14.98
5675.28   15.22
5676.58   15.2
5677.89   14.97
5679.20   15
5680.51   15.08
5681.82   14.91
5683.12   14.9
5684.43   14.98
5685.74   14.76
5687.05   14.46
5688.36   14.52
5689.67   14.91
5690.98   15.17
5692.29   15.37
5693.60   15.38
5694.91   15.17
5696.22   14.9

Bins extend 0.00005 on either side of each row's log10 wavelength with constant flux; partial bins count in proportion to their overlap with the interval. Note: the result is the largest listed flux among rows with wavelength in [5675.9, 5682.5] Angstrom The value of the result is 15.2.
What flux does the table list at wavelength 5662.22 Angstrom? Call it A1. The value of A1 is 14.77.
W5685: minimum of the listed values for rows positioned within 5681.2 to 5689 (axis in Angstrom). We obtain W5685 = 14.46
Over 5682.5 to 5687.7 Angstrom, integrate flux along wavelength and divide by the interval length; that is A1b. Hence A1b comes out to 14.8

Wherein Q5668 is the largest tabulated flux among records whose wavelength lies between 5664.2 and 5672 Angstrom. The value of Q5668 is 14.86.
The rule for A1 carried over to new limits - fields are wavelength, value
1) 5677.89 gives 14.97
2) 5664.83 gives 14.83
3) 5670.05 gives 13.96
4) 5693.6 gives 15.38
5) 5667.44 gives 14.7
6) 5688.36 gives 14.52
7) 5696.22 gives 14.9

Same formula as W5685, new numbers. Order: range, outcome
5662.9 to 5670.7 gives 13.96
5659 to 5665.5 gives 14.67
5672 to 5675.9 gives 14.58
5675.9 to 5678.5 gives 14.97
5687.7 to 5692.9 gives 14.52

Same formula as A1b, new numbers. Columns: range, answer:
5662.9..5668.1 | 14.8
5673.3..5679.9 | 15.1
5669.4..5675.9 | 14.6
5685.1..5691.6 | 14.8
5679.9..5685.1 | 15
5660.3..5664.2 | 14.8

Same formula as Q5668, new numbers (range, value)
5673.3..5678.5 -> 15.22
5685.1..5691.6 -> 15.17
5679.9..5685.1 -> 15.08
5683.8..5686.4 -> 14.98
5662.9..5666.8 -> 14.89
